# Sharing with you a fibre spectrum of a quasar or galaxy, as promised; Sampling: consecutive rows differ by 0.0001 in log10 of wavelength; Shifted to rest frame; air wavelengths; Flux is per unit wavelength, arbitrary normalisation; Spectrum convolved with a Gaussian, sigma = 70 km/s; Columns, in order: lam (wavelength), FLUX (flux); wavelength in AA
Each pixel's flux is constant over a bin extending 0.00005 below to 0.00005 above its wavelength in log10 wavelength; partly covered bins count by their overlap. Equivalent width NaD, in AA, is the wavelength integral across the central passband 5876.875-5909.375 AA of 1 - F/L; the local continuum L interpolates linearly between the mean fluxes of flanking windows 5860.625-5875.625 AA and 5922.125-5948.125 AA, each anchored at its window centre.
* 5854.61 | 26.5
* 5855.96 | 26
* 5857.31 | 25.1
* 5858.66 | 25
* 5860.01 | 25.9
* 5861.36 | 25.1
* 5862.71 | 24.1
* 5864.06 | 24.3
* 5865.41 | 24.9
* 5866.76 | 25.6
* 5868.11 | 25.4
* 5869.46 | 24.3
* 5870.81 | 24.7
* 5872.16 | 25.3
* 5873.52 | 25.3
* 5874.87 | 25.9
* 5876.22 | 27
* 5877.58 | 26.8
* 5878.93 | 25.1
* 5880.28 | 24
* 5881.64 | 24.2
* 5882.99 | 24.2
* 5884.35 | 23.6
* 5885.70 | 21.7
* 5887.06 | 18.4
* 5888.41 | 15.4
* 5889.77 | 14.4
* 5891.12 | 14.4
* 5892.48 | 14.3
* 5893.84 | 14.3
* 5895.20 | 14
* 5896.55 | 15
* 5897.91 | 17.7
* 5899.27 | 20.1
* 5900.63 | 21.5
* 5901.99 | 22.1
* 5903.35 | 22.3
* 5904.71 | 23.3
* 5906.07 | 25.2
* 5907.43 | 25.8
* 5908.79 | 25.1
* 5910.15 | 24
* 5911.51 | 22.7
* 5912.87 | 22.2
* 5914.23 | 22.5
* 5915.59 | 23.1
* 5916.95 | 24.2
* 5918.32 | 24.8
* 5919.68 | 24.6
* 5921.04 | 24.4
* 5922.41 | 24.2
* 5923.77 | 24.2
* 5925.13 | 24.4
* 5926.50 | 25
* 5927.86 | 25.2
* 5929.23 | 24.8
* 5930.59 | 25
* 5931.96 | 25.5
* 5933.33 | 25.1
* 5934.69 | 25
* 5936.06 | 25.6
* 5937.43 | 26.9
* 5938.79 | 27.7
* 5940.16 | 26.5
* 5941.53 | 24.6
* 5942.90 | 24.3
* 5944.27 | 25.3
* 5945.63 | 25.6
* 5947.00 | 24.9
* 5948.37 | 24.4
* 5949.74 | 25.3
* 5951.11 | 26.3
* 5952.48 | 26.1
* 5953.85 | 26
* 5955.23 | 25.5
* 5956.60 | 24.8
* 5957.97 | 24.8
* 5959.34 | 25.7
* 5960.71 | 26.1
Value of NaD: 5.9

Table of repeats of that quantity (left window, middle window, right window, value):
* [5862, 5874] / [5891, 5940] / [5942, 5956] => 4.6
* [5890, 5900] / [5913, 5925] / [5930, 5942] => -1.3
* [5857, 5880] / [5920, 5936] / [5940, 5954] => 0.3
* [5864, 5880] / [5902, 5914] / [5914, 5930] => 0.5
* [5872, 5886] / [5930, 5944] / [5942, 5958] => -0.2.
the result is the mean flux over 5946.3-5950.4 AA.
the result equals 24.9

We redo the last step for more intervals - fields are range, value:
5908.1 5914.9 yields 23.3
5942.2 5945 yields 24.9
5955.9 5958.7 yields 24.9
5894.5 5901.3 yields 17.6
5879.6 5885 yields 24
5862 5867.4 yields 24.7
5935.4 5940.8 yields 26.7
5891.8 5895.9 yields 14.2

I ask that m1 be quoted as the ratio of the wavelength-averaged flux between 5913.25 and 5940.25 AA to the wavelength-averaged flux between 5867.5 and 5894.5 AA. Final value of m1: 1.13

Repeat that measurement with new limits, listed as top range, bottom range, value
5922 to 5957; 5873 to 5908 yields 1.21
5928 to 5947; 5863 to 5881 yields 1.01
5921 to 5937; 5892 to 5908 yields 1.27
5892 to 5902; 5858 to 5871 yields 0.69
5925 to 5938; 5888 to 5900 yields 1.63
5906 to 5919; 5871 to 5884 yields 0.95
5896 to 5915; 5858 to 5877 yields 0.88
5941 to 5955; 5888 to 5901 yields 1.58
